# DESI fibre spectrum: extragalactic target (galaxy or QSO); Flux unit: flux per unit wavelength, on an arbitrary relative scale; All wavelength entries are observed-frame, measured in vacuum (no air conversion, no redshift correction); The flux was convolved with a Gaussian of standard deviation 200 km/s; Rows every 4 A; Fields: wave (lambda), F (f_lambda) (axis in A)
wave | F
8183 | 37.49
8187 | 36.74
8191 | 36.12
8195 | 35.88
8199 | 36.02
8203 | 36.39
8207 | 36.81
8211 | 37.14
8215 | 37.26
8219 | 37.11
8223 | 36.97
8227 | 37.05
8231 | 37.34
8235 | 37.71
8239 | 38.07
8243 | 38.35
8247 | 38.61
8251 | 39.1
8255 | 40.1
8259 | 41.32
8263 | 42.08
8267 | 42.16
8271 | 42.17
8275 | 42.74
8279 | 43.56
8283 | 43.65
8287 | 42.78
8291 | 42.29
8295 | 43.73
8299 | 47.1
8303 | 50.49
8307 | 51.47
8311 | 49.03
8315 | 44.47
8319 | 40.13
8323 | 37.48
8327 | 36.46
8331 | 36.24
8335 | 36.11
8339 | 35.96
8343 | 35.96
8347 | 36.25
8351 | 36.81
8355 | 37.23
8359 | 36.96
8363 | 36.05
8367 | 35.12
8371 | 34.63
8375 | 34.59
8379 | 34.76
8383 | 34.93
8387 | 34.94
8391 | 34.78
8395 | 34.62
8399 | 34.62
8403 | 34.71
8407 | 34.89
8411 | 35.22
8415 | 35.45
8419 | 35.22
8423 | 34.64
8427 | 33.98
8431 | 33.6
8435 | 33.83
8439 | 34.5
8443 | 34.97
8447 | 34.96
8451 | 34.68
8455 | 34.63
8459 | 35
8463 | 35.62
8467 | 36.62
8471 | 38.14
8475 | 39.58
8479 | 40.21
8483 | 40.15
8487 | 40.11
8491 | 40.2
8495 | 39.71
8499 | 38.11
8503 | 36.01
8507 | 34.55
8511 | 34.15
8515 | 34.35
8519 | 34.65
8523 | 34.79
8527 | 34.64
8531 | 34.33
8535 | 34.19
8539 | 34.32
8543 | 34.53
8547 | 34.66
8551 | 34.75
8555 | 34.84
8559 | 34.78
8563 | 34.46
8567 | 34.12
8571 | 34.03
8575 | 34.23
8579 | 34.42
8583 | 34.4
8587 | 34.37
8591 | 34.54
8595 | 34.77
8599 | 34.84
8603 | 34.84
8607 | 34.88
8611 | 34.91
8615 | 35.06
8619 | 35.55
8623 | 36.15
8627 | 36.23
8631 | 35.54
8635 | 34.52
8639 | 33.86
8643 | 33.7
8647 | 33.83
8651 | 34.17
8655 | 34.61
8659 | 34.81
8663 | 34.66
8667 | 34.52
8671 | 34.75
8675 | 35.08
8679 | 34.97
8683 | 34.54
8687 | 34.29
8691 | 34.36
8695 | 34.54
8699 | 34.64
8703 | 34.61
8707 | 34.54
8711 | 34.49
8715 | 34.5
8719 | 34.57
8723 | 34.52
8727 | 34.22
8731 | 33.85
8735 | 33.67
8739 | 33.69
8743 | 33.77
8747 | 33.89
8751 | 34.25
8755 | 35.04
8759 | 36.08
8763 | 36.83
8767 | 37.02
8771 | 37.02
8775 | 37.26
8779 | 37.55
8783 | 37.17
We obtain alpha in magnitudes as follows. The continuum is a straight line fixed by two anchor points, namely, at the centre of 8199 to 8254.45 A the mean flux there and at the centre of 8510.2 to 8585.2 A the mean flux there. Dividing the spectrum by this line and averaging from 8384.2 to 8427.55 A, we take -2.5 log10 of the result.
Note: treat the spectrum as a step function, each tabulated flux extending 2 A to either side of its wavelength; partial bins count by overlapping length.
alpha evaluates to 0.03 mag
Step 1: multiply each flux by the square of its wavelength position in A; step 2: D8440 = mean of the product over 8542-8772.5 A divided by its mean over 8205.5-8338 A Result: 0.93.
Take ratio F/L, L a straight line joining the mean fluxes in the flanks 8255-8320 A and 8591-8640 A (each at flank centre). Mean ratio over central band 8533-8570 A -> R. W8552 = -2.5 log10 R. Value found 0.07 mag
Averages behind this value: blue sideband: 44.3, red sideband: 35.1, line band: 34.5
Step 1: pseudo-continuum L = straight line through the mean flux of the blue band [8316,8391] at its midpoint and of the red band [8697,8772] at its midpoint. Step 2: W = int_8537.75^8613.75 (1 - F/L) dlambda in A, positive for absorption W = 1.73 A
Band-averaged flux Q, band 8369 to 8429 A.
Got 34.8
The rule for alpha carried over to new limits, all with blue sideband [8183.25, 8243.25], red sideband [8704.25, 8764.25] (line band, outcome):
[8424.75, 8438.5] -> 0.063 mag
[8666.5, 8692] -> 0.003 mag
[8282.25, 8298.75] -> -0.187 mag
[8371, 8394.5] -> 0.043 mag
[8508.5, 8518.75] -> 0.038 mag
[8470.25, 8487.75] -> -0.115 mag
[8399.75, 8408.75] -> 0.040 mag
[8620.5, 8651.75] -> 0.006 mag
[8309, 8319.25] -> -0.235 mag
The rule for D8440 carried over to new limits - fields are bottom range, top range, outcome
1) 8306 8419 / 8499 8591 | 0.98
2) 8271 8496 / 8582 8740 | 0.97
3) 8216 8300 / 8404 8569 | 0.93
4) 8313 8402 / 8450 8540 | 1.04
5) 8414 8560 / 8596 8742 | 1.01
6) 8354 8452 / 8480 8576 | 1.05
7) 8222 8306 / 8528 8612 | 0.89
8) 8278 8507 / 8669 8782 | 1.00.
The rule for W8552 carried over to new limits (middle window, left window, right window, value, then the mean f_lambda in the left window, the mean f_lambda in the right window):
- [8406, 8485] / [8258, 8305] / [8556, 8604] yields 0.08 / 43.7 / 34.5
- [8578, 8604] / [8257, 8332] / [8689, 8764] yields 0.08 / 43.2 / 34.5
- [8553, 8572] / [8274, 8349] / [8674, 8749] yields 0.08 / 41.9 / 34.3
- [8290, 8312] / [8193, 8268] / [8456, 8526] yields -0.25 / 38.1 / 37.1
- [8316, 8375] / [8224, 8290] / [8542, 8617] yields 0.06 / 40.4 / 34.6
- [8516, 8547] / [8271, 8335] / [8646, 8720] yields 0.10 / 43.2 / 34.6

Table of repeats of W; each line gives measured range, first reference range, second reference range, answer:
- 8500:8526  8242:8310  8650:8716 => 2.3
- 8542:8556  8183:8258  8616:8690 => 0.3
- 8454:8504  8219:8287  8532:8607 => -2.8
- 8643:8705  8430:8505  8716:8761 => 0.7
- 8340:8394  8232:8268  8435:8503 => 3.8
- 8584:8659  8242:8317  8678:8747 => 3.0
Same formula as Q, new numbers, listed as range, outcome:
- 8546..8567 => 34.6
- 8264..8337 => 42.9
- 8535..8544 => 34.4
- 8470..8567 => 36.2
